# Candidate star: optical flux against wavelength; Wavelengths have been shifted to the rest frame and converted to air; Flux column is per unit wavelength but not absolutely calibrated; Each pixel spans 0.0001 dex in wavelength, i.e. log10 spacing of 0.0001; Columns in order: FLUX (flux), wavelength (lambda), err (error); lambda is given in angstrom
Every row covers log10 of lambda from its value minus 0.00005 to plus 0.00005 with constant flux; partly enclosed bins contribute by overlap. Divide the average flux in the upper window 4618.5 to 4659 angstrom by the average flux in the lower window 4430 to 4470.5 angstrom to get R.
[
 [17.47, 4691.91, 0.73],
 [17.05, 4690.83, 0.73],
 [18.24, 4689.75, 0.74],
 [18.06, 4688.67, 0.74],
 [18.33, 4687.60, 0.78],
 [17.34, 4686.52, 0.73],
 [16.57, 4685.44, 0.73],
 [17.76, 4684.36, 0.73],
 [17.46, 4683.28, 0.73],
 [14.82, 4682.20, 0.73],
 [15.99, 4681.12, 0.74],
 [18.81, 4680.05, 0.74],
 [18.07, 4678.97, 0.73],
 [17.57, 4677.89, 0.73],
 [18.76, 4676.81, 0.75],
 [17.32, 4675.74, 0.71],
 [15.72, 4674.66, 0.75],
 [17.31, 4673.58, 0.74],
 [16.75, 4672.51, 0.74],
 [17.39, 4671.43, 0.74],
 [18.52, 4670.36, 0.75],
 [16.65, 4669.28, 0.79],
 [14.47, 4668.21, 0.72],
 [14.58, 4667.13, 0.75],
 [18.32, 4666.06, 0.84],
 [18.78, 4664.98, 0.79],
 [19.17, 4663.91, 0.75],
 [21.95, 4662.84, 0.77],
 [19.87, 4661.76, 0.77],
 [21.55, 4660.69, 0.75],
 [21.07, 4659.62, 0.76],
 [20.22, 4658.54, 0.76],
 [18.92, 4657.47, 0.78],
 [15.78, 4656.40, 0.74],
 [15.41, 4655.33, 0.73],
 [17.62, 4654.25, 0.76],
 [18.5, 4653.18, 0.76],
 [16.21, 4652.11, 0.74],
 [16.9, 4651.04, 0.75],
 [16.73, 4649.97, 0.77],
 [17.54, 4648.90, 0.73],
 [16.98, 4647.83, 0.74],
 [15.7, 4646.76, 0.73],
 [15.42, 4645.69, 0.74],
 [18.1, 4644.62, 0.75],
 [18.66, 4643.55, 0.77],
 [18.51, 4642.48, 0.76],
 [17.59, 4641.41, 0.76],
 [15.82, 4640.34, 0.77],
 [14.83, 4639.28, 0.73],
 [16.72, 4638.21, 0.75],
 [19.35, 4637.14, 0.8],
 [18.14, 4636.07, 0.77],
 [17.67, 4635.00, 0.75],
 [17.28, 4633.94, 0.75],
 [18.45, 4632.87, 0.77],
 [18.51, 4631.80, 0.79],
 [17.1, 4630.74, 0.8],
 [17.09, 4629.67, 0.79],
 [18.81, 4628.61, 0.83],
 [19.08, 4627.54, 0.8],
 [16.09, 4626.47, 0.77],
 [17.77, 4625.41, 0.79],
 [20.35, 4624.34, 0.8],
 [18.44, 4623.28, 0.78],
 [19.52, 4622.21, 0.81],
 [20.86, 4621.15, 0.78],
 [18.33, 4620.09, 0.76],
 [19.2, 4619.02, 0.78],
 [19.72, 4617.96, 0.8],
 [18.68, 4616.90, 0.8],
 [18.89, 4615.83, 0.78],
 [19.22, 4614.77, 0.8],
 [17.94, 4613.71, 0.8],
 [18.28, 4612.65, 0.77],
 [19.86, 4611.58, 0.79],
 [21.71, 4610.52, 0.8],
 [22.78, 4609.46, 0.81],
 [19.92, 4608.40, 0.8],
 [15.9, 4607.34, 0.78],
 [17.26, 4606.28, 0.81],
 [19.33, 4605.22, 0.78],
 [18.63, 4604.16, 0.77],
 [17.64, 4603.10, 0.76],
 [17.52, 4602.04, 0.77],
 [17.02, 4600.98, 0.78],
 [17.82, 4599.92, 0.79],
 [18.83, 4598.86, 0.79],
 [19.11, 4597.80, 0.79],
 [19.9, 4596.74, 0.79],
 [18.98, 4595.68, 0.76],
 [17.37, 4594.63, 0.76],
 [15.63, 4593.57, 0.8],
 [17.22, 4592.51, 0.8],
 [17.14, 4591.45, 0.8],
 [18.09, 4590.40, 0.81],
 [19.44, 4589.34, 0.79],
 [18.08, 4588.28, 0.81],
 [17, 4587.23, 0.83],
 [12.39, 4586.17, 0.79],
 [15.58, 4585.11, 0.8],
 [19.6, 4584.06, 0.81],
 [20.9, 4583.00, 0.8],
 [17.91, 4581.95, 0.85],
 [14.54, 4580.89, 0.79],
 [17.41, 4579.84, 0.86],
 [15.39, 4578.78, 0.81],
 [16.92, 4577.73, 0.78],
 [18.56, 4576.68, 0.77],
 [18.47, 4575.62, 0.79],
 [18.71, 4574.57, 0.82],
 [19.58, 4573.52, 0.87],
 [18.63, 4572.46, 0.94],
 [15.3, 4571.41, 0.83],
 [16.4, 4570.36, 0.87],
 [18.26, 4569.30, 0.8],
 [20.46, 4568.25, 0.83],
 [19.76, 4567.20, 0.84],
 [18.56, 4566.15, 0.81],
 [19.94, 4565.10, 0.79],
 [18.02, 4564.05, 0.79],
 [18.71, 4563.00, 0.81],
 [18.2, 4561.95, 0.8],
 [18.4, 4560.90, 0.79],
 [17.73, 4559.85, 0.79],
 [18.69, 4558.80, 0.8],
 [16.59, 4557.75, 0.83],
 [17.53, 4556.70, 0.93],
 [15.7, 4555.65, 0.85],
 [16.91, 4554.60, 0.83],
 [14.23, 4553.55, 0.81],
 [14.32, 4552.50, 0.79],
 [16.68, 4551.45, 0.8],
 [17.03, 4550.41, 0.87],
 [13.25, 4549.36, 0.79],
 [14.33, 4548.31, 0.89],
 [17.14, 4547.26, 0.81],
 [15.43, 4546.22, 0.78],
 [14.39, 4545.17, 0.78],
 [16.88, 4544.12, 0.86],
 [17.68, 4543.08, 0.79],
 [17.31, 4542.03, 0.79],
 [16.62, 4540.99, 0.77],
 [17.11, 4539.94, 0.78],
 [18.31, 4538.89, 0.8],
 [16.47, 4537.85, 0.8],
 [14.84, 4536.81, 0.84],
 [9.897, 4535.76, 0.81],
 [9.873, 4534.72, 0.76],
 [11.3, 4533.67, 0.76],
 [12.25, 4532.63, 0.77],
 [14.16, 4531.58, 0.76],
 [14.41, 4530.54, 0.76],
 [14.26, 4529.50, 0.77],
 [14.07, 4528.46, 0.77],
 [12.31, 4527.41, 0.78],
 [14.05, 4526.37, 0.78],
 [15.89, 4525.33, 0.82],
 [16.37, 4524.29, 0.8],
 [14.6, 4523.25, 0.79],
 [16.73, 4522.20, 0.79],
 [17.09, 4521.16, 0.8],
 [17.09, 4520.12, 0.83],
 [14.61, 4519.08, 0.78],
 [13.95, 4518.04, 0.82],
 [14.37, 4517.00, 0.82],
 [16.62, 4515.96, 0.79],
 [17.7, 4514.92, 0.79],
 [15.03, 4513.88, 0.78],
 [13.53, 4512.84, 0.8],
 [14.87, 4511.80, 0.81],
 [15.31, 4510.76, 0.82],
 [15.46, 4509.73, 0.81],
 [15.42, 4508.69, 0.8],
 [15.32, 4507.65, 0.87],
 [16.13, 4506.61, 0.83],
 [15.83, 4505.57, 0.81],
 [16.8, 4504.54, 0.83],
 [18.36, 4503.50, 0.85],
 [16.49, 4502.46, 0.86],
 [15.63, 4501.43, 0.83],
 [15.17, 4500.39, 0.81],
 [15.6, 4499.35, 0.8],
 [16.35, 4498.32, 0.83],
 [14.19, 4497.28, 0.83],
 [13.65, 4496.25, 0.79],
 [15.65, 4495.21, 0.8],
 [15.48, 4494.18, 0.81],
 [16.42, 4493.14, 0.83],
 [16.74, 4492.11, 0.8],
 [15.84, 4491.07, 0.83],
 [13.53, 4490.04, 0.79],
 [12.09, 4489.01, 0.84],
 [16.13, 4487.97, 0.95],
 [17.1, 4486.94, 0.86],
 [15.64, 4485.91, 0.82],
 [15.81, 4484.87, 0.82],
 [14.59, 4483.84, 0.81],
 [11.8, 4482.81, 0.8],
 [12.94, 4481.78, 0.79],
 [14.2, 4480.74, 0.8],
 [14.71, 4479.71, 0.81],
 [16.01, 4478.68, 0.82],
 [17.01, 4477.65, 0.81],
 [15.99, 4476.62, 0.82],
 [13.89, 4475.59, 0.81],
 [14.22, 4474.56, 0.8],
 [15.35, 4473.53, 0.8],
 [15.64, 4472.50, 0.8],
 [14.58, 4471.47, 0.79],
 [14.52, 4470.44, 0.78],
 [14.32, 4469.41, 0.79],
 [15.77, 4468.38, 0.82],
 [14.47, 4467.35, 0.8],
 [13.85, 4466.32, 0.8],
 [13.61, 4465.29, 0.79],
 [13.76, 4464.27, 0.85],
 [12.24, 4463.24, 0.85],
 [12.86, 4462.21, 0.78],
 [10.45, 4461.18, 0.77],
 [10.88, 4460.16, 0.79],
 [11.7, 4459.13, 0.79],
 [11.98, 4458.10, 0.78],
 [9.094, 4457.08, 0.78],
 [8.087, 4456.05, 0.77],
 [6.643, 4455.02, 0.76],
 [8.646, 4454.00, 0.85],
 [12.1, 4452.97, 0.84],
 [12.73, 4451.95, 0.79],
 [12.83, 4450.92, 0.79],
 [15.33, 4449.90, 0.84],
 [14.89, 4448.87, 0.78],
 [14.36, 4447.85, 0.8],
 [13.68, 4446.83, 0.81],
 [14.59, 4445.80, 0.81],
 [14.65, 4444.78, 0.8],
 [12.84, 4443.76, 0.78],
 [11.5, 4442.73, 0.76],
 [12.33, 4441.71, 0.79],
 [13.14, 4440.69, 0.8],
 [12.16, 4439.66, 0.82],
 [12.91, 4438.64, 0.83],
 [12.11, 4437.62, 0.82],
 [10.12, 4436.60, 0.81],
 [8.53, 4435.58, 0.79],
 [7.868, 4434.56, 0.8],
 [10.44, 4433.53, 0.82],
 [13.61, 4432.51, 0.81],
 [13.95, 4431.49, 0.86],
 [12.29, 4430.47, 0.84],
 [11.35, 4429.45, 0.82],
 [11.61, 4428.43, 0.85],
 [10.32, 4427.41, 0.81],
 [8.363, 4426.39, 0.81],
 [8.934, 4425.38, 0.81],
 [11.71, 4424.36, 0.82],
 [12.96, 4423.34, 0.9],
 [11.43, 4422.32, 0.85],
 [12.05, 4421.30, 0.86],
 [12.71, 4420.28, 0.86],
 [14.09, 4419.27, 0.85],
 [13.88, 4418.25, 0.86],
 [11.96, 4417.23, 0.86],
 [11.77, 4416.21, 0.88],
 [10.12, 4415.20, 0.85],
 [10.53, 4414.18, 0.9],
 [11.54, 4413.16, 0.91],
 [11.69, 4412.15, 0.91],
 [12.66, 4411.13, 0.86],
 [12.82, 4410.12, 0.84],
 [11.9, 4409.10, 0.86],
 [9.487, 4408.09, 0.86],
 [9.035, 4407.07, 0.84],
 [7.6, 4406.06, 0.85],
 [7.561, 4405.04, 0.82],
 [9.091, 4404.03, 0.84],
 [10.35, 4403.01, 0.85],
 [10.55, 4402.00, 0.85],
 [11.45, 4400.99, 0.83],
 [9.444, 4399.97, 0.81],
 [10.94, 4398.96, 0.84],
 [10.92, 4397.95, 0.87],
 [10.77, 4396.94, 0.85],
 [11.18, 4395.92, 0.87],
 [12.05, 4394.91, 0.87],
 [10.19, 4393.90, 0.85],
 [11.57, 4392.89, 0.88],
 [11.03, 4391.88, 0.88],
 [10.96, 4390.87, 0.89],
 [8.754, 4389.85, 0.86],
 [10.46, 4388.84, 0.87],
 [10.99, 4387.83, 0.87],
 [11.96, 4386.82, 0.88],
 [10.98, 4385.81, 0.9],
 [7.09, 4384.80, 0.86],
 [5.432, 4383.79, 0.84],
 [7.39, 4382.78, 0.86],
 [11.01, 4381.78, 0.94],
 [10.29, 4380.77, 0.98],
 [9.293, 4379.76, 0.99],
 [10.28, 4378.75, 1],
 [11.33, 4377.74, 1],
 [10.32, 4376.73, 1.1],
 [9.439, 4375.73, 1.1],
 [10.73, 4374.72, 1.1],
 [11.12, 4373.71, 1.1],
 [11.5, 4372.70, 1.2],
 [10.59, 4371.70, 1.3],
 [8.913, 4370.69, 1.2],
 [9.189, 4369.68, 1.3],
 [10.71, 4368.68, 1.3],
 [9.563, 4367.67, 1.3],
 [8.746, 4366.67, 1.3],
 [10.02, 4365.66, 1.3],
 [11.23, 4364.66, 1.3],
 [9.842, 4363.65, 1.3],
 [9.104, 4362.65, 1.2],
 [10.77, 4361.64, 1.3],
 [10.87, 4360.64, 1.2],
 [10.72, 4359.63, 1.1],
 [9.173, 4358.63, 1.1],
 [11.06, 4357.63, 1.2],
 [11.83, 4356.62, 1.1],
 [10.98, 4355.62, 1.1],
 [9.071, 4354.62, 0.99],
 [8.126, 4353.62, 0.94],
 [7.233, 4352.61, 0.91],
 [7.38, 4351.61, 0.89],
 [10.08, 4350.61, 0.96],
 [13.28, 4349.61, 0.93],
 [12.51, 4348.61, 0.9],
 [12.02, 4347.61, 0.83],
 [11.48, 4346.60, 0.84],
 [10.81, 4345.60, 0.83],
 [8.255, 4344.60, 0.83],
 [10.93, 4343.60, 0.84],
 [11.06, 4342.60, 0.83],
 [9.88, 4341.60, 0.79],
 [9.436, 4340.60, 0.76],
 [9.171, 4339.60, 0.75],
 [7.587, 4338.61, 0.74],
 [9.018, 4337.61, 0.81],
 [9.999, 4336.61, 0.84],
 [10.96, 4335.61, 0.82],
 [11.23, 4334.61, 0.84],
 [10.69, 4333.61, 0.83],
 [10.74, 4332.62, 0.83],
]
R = 1.45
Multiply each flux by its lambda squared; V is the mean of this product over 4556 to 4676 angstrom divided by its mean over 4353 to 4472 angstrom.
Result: 1.77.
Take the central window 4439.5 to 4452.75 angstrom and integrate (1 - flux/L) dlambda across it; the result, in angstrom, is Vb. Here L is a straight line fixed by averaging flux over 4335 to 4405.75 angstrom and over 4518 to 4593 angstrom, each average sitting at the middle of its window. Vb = -0.8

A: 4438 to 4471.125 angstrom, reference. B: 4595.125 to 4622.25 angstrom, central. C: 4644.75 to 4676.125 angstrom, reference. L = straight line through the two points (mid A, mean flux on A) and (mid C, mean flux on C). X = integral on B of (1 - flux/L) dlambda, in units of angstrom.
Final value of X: -4.3 angstrom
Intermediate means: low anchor 12.6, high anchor 17.6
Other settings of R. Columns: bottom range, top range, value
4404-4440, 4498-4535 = 1.35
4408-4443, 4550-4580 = 1.52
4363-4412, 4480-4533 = 1.49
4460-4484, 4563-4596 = 1.26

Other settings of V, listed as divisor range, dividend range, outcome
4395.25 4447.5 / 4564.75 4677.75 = 1.73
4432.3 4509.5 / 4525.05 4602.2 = 1.26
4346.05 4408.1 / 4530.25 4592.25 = 1.79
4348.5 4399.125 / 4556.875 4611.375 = 1.96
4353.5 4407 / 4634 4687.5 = 1.97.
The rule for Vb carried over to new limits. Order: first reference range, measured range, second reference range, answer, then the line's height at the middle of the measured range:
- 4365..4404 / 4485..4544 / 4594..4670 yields -3.6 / 14.4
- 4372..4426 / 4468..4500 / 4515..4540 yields -4.2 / 13.3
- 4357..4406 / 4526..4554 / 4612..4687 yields -0.1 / 14.7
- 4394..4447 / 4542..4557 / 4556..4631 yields 0.6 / 16.5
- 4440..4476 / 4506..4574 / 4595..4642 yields -1.0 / 15.7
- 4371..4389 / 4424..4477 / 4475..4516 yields 3.6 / 13.3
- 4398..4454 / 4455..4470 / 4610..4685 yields 0.6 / 12.7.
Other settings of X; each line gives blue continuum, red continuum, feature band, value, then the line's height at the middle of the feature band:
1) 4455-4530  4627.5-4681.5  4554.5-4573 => -2.4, 16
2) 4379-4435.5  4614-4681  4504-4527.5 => -2.6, 14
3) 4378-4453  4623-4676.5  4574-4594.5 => -1.8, 15.9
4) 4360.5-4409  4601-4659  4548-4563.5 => -0.9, 15.7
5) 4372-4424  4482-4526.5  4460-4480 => -0.5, 13.9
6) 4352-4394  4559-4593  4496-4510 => -0.7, 15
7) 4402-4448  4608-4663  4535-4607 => -4.4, 16.2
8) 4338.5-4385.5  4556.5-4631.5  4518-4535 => 1.6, 15.8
